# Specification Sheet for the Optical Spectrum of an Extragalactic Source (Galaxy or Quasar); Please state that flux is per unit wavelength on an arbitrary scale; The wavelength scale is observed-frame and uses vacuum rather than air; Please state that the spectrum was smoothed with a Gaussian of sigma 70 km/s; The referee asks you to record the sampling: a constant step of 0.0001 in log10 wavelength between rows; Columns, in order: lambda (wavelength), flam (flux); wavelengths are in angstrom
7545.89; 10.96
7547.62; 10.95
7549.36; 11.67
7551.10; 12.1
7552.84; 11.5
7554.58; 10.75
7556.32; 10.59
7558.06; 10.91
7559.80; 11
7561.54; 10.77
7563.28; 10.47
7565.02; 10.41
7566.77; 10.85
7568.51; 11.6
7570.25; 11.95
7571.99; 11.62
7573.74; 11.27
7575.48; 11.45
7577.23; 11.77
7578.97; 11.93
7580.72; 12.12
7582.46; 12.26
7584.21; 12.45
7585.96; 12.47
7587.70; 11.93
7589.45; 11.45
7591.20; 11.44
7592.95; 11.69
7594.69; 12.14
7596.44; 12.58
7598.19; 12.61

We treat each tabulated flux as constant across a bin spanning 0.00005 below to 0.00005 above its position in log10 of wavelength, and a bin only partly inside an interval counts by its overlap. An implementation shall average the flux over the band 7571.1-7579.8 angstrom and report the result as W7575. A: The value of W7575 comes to 11.6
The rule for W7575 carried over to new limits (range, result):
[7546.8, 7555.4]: 11.4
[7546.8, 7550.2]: 11.3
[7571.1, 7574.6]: 11.4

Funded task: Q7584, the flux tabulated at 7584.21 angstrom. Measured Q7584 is 12.45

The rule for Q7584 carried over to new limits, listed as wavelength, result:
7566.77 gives 10.85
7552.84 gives 11.5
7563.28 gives 10.47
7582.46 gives 12.26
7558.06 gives 10.91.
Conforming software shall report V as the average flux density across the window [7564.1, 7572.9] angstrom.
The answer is 11.3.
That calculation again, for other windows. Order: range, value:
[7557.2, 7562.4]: 10.9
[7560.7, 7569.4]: 10.8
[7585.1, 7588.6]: 12.2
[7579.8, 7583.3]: 12.2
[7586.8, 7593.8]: 11.6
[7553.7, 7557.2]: 10.7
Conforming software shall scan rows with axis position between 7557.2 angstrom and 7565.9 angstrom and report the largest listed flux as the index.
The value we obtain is 11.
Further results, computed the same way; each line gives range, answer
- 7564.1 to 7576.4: 11.95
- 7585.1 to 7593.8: 12.47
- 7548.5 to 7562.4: 12.1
